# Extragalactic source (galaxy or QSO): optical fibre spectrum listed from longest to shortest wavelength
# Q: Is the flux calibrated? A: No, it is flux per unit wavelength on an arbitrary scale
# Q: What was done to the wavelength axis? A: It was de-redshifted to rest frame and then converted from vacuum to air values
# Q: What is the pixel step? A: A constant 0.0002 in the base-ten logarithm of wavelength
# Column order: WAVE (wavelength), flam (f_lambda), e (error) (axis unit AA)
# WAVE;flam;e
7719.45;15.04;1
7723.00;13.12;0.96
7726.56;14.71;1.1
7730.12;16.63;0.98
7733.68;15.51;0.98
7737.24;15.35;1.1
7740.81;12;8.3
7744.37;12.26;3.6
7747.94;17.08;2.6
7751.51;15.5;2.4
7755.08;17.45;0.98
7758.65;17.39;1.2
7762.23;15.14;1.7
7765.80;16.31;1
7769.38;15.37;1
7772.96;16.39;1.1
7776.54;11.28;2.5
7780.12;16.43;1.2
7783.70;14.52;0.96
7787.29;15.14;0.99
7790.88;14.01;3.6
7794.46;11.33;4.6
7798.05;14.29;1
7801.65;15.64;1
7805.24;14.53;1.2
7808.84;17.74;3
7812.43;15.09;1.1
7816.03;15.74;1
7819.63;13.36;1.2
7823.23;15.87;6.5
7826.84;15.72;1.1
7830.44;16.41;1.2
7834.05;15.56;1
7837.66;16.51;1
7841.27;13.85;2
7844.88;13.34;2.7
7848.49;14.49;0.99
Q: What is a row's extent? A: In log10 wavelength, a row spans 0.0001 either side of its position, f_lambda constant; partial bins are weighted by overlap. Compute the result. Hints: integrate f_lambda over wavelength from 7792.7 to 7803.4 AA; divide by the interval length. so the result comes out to 13.7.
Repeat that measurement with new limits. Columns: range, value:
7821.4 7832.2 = 16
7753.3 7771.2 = 16.3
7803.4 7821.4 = 15.3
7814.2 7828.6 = 15.2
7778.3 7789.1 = 15.3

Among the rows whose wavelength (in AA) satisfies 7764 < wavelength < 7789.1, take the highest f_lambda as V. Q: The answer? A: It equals 16.43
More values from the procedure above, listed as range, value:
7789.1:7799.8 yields 14.29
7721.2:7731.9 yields 16.63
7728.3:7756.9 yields 17.45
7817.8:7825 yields 15.87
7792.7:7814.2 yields 17.74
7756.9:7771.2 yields 17.39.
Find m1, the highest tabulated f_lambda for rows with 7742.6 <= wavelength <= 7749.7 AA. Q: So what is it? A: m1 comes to 17.08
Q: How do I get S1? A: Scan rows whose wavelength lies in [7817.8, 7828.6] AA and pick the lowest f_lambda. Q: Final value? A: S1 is 13.36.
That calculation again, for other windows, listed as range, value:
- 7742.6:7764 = 12.26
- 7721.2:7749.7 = 12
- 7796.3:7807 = 14.29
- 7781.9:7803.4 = 11.33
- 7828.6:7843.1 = 13.85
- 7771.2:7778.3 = 11.28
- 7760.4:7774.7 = 15.14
